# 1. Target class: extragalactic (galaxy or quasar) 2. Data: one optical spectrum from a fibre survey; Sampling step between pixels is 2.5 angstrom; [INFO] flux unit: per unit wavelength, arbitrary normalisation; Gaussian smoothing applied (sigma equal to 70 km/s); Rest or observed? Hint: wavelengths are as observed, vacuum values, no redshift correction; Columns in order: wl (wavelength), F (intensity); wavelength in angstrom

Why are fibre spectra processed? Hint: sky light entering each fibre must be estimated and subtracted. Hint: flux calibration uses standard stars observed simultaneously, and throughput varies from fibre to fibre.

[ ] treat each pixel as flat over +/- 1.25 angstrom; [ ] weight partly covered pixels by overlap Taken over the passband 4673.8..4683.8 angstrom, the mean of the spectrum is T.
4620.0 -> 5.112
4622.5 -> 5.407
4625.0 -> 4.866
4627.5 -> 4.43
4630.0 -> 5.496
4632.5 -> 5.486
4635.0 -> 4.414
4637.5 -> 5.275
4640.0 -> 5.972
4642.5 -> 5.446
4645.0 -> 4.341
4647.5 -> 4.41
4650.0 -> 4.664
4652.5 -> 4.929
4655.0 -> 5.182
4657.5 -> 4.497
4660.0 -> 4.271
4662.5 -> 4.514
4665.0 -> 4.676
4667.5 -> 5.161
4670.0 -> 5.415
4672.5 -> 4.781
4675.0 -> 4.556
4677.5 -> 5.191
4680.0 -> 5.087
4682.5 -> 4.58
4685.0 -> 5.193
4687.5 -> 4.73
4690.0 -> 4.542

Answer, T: 4.86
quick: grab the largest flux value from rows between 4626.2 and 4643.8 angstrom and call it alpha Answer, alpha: 5.972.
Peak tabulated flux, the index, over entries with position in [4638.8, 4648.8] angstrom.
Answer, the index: 5.972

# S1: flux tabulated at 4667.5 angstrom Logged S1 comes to 5.161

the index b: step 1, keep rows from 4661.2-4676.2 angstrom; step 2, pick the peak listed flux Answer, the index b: 5.415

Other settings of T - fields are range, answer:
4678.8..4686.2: 4.95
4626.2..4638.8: 5.02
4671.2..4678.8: 4.85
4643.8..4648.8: 4.38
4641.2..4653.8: 4.76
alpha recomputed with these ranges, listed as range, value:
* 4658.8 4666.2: 4.676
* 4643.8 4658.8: 5.182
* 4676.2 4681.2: 5.191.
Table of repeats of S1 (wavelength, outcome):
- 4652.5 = 4.929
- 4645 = 4.341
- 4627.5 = 4.43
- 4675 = 4.556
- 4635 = 4.414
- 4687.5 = 4.73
